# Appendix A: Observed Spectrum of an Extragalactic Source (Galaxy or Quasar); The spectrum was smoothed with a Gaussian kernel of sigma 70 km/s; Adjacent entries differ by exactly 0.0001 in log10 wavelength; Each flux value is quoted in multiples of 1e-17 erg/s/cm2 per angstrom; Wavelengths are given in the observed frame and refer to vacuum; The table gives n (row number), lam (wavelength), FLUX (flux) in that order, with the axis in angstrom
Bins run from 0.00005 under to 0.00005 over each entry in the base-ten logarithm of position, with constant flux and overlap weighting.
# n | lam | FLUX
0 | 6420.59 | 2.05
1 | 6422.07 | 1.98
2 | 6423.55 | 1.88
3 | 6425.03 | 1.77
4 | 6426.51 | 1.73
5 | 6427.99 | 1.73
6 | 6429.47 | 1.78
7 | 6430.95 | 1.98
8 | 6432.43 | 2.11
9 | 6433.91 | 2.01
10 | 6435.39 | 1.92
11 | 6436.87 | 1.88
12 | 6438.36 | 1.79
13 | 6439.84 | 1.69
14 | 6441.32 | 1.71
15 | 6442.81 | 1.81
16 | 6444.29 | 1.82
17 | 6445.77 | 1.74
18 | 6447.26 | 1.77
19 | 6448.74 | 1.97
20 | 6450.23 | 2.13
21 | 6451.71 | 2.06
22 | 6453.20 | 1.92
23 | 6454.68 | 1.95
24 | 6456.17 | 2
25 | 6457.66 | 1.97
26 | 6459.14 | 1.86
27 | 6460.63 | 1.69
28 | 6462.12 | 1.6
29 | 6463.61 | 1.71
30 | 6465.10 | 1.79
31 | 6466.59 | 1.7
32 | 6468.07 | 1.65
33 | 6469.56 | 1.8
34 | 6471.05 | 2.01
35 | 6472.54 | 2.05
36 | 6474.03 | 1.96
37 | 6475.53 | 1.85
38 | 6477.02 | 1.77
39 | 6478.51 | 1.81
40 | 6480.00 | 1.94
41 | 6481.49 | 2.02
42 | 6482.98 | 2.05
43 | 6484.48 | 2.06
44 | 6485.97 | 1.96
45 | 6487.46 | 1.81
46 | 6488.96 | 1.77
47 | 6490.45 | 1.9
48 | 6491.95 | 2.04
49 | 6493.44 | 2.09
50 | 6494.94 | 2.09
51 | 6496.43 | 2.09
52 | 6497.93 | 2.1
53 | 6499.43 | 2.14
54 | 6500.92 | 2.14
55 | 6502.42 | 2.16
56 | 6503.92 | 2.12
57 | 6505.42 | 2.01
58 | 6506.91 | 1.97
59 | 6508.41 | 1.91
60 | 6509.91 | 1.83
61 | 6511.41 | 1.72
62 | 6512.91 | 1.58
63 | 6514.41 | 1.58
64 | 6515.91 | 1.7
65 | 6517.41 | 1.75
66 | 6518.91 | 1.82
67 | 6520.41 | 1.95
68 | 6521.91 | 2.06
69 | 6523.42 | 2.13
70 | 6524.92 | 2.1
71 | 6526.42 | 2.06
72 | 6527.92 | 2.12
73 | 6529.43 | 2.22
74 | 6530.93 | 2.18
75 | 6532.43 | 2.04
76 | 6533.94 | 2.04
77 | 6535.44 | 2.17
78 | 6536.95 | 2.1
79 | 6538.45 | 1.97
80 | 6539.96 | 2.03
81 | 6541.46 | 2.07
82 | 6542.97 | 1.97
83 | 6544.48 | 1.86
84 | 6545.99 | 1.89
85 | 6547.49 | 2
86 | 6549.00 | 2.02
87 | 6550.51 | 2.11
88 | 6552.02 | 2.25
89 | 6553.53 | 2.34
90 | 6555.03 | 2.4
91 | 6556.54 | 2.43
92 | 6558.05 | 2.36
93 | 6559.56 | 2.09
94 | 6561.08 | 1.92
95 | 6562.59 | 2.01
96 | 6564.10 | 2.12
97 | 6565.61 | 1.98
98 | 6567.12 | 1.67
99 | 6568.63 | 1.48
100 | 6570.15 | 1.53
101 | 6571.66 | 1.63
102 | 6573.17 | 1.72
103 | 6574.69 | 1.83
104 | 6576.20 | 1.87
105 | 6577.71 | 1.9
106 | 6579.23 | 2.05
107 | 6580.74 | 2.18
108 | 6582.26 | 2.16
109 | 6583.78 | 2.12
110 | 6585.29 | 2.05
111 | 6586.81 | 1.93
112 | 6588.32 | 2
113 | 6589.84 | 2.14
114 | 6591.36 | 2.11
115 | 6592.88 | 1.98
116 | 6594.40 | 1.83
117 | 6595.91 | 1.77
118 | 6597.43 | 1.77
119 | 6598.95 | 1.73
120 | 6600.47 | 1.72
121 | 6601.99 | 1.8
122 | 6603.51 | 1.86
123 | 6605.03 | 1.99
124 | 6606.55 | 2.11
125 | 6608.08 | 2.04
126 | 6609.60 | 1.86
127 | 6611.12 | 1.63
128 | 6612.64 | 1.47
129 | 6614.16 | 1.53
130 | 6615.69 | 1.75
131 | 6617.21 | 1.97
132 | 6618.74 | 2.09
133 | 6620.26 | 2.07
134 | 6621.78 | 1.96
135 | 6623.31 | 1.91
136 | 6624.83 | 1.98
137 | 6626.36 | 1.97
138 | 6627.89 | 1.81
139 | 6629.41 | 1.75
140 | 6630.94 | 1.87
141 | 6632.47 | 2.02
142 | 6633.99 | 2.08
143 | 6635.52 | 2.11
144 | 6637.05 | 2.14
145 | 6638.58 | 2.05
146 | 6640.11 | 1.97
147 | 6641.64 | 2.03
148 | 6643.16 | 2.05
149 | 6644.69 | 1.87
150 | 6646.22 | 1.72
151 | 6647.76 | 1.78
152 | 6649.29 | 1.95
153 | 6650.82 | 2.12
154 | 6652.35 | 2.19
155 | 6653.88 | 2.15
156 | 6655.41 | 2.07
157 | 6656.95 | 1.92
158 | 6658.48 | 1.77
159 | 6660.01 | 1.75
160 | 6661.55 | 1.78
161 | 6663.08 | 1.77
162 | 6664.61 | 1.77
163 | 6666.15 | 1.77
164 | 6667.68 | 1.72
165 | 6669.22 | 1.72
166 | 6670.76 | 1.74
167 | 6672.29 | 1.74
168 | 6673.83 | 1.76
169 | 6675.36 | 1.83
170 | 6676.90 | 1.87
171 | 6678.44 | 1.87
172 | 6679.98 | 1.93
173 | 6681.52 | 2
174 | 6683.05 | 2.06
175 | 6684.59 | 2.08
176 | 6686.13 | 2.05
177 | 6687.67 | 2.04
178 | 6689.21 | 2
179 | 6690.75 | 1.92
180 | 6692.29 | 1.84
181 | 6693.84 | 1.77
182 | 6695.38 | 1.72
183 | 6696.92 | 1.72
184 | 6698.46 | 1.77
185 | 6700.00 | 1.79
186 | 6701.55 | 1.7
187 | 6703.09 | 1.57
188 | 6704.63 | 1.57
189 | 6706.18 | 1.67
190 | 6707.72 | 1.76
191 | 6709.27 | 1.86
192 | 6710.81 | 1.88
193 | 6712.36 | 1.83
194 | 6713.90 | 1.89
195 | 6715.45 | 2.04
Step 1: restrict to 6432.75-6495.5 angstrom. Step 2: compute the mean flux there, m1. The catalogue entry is 1.88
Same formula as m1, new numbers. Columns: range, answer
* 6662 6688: 1.86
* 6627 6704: 1.89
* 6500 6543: 1.98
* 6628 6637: 1.97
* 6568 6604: 1.88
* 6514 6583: 2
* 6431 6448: 1.85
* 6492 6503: 2.11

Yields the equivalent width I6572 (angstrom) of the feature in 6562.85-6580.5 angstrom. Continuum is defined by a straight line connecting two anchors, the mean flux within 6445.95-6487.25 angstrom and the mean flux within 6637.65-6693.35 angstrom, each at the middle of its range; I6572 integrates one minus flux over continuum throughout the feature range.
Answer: 0.8 angstrom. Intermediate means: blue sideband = 1.89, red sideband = 1.91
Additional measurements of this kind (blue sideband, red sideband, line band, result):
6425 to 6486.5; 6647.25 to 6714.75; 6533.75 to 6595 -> -4.8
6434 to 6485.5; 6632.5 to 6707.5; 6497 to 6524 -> -0.8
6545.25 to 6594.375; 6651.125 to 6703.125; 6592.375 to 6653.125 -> 0.9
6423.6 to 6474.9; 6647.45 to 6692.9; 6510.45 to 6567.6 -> -4.5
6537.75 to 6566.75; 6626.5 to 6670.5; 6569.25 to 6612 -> 2.5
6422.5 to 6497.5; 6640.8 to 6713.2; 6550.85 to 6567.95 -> -2.4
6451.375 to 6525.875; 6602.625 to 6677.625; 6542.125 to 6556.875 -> -1.6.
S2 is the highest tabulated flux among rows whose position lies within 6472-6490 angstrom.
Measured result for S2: 2.06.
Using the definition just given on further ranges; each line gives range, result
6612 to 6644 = 2.14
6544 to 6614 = 2.43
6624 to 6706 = 2.19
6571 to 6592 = 2.18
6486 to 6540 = 2.22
